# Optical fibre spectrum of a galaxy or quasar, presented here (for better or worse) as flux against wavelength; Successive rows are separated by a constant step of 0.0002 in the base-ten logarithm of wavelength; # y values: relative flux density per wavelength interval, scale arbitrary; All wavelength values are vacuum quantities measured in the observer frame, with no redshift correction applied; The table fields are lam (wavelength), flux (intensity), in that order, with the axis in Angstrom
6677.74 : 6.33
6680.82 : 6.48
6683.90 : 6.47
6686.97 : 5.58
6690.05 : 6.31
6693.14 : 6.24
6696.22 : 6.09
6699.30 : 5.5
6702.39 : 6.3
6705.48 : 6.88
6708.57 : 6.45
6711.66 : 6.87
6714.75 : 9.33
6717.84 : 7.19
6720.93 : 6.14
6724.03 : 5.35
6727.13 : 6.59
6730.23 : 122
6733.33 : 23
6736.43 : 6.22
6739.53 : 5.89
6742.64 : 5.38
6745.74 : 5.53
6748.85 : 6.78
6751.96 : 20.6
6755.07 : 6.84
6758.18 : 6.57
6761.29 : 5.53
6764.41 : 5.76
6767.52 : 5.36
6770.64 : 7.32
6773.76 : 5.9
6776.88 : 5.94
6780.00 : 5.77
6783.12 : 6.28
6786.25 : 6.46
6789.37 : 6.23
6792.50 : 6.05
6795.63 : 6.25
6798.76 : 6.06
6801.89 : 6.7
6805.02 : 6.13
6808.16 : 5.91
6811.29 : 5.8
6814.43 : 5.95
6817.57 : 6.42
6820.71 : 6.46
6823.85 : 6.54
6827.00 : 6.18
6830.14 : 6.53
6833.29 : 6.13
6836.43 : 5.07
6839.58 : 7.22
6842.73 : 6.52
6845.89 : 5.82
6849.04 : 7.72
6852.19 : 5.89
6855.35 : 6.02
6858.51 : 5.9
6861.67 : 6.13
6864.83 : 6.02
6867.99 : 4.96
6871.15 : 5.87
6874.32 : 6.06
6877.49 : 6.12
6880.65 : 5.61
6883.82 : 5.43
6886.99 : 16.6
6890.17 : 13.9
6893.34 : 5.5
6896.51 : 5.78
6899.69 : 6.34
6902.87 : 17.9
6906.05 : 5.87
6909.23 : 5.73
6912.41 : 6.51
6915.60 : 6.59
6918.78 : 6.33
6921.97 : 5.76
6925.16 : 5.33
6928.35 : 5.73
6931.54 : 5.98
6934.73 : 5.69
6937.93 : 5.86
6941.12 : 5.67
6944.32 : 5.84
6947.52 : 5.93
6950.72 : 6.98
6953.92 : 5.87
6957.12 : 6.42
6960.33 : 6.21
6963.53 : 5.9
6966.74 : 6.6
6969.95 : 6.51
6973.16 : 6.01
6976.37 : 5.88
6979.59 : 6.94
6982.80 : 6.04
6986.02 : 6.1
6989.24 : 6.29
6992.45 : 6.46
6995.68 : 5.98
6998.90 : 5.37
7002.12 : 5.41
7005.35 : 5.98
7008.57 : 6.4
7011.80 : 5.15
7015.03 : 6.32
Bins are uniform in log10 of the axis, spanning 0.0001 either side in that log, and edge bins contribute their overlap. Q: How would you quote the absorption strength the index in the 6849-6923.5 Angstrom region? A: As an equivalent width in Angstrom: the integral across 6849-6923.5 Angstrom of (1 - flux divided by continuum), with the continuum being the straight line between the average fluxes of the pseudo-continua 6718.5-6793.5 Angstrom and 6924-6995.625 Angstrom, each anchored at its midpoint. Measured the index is 8.6 Angstrom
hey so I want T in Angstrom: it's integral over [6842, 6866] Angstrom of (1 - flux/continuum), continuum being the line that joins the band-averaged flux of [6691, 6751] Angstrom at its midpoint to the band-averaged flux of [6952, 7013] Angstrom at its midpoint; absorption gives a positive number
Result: 8.5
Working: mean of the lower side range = 13.4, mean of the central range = 6.25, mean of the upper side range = 6.09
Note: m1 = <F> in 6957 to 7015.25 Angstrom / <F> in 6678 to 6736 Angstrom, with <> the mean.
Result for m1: 0.45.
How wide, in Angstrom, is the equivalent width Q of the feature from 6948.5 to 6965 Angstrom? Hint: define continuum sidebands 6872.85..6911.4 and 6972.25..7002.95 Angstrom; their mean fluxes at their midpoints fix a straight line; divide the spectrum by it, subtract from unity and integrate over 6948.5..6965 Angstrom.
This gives 1.3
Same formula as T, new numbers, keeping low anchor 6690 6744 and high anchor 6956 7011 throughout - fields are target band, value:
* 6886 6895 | -2.8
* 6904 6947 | 9.9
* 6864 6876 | 4.8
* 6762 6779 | 8.8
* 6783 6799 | 7.6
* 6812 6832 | 8.4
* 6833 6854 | 8.0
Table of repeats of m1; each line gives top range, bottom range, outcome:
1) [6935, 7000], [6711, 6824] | 0.60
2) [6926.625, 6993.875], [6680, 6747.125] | 0.49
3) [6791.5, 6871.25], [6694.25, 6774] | 0.51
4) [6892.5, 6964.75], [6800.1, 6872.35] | 1.06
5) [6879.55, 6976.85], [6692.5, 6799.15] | 0.66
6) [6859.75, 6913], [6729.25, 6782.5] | 0.57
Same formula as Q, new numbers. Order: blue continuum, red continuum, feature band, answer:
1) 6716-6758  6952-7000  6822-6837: 7.8 Angstrom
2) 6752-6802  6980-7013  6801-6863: 1.9 Angstrom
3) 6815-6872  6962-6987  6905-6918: 0.0 Angstrom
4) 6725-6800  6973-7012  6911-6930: 4.6 Angstrom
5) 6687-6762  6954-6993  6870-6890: 1.0 Angstrom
